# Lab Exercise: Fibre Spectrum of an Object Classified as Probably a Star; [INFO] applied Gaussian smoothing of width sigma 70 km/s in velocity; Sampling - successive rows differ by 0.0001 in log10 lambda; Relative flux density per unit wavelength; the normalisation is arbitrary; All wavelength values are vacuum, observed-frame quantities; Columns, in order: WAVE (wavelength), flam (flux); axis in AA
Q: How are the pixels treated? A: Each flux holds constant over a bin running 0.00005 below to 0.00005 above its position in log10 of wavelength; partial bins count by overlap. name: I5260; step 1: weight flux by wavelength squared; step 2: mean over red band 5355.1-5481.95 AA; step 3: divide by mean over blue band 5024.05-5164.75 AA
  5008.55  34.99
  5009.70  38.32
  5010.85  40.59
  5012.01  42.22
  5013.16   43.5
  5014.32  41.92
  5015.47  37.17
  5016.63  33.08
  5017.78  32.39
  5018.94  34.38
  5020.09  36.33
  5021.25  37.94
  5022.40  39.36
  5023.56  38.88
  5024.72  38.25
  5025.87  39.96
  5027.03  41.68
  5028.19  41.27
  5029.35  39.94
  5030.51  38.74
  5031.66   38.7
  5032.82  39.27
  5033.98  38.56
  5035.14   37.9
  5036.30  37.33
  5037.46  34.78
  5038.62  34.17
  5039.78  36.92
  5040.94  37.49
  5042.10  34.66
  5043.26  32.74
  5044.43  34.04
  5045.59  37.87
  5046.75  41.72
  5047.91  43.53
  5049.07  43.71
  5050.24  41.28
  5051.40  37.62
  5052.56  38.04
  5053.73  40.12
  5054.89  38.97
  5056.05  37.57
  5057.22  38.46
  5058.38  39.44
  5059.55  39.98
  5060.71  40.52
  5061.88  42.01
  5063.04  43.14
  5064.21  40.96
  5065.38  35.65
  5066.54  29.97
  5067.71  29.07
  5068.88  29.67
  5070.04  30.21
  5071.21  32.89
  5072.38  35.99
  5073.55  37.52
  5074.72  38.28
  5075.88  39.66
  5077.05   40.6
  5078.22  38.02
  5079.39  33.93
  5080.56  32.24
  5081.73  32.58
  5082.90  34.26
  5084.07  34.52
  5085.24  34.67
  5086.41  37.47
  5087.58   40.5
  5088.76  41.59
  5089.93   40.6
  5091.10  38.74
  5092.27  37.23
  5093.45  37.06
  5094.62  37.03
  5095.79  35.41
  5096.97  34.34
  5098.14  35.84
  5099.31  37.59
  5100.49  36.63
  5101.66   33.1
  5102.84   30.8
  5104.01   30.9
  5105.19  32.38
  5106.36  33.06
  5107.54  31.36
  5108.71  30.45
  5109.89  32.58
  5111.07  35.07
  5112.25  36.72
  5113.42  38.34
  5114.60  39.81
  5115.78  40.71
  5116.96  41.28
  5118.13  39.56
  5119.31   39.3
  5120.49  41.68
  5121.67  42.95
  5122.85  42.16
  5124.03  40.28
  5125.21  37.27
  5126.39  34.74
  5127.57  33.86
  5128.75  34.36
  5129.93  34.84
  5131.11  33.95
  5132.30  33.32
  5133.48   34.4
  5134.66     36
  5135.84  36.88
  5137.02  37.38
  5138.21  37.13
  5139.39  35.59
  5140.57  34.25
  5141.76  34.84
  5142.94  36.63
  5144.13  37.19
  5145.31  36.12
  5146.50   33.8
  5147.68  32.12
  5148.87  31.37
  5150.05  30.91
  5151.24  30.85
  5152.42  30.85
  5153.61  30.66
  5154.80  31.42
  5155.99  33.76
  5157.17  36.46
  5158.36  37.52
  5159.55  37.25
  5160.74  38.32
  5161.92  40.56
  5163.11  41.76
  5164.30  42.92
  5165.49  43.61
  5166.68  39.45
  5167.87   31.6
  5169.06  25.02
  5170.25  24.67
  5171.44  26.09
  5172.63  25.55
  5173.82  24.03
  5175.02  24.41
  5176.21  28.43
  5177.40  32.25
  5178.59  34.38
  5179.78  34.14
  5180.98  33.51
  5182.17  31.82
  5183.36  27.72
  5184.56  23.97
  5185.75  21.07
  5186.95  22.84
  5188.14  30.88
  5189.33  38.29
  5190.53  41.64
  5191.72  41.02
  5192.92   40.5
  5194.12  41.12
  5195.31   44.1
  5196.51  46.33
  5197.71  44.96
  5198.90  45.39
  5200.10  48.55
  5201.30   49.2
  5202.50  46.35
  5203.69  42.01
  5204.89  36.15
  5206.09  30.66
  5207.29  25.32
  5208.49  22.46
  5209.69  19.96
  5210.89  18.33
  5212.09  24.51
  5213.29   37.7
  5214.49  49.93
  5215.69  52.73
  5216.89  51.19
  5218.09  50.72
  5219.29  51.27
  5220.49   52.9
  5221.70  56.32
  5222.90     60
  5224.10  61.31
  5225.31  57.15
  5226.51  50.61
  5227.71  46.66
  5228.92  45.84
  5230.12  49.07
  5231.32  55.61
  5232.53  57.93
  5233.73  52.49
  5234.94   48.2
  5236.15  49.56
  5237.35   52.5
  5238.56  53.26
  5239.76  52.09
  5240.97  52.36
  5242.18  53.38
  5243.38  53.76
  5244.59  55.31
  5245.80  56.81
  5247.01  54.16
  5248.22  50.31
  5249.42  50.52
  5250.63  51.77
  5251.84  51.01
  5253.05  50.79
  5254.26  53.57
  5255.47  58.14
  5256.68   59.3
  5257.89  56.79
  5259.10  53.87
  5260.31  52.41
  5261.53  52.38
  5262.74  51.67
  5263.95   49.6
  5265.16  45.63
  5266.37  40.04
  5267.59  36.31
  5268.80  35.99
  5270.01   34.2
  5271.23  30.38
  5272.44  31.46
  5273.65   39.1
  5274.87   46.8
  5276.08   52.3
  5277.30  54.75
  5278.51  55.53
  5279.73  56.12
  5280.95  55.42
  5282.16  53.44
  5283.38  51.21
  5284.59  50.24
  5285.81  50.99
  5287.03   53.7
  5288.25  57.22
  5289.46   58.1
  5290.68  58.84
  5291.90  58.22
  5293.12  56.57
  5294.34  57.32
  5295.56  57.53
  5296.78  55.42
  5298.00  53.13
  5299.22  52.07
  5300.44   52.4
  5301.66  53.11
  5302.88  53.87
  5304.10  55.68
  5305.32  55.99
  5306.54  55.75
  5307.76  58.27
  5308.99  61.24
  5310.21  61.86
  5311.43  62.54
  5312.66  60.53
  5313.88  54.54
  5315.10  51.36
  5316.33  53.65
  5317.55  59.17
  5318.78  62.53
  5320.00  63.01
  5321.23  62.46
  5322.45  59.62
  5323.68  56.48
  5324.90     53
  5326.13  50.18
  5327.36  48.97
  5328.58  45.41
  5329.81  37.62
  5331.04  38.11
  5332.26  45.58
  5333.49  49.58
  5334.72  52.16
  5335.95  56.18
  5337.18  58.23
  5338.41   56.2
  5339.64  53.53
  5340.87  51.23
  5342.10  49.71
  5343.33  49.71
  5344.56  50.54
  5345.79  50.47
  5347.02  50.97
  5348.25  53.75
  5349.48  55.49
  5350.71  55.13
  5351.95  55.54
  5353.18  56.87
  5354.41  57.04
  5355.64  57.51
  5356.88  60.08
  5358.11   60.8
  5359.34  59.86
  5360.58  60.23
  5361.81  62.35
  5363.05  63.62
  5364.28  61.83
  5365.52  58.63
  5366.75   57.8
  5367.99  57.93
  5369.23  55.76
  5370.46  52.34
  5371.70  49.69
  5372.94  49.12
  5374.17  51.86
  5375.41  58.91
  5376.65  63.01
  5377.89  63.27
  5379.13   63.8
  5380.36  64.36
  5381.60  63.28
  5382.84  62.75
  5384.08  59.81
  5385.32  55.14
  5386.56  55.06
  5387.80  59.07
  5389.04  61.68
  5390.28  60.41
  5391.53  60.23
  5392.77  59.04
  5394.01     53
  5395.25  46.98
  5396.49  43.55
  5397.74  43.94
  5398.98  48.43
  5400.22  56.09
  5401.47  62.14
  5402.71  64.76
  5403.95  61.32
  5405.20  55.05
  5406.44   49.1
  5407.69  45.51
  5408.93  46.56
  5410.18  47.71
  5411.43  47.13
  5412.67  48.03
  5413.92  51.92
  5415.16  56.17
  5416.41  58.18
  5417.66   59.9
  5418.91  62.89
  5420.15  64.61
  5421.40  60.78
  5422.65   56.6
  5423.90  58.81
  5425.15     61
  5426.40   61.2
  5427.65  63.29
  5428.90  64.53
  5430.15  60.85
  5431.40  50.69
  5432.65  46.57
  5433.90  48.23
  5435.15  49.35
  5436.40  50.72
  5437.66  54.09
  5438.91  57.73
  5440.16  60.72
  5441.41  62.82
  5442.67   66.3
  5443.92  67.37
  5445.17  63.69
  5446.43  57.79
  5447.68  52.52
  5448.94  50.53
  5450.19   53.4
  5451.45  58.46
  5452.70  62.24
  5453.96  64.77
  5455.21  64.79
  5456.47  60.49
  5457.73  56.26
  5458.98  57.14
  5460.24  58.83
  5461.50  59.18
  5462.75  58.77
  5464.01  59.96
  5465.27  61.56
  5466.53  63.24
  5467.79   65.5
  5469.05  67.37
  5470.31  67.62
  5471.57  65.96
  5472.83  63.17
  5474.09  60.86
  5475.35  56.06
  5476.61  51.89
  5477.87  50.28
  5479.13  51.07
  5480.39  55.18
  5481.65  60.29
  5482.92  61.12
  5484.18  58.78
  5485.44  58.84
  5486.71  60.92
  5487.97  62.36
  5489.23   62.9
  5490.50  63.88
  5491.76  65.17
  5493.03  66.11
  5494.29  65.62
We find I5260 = 1.78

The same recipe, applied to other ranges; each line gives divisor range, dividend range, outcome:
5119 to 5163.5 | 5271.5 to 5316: 1.60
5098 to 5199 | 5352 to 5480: 1.83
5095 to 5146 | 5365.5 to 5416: 1.70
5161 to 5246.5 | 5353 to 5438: 1.47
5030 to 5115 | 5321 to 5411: 1.68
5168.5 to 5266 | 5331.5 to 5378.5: 1.34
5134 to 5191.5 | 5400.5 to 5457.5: 1.91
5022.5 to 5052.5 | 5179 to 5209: 1.01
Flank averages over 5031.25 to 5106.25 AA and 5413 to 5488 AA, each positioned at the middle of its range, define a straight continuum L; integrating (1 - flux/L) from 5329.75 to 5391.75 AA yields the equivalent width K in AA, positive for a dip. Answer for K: -2.7 AA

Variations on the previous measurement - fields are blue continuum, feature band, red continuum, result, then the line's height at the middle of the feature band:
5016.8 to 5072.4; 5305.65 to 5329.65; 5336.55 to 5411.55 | -1.7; 52.7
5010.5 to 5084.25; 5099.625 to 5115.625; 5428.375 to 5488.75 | 2.6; 40.7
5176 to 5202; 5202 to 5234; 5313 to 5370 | -3.4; 40.1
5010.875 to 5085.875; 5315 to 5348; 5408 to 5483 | -0.2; 52.1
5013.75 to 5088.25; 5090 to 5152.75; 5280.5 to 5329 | 9.9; 42.5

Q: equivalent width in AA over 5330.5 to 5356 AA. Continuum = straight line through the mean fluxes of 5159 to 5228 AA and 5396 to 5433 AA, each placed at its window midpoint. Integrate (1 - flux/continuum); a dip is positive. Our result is -1.40 AA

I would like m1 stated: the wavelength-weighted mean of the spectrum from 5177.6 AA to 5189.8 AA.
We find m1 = 29.9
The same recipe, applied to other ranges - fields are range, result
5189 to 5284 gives 47.2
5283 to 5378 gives 55.2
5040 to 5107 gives 36.7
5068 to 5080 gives 35.5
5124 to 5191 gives 33.3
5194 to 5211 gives 37.8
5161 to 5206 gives 35.6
